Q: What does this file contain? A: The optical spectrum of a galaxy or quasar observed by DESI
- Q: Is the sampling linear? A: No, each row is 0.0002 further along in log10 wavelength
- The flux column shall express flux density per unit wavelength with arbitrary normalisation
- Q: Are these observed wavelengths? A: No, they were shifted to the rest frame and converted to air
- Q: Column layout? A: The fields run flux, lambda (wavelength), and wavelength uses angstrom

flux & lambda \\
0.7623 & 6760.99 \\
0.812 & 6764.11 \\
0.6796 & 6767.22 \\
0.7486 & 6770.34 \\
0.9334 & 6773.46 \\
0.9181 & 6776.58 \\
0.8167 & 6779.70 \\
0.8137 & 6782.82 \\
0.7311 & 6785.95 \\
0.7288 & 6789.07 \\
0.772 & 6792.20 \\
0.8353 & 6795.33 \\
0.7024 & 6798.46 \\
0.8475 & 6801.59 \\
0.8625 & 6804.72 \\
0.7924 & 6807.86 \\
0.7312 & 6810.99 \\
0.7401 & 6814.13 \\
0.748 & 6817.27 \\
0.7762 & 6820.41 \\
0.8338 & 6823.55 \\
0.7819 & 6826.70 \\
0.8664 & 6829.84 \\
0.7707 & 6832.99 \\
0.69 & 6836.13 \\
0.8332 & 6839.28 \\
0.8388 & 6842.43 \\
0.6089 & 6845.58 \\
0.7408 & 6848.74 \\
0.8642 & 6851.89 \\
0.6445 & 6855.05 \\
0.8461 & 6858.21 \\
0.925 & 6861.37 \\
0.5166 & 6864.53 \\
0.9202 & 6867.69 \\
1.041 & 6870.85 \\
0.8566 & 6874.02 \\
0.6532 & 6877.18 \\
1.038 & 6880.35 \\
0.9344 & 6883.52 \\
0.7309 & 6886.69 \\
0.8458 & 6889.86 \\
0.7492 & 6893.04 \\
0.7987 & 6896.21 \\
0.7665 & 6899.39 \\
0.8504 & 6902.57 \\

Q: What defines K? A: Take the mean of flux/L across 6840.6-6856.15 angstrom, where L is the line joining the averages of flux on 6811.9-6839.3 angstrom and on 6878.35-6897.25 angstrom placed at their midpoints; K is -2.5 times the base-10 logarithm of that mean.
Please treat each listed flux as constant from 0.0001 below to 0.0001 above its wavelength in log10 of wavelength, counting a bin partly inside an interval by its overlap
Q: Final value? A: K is 0.08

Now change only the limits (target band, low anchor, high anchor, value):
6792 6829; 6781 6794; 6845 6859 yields -0.043 mag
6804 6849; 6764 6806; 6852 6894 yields 0.052 mag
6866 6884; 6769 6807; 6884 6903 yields -0.136 mag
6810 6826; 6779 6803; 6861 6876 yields 0.046 mag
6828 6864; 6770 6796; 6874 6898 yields 0.058 mag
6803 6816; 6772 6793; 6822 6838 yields 0.027 mag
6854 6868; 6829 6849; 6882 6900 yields 0.027 mag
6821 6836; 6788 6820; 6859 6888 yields 0.003 mag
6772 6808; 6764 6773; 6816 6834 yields -0.054 mag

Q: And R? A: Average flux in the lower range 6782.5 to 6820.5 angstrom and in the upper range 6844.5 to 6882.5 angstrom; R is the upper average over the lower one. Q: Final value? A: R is 1.0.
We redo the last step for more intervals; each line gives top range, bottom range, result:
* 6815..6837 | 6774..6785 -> 0.92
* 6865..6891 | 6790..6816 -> 1.10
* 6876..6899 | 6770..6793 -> 1.01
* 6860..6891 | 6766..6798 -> 1.06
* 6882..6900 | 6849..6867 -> 1.05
